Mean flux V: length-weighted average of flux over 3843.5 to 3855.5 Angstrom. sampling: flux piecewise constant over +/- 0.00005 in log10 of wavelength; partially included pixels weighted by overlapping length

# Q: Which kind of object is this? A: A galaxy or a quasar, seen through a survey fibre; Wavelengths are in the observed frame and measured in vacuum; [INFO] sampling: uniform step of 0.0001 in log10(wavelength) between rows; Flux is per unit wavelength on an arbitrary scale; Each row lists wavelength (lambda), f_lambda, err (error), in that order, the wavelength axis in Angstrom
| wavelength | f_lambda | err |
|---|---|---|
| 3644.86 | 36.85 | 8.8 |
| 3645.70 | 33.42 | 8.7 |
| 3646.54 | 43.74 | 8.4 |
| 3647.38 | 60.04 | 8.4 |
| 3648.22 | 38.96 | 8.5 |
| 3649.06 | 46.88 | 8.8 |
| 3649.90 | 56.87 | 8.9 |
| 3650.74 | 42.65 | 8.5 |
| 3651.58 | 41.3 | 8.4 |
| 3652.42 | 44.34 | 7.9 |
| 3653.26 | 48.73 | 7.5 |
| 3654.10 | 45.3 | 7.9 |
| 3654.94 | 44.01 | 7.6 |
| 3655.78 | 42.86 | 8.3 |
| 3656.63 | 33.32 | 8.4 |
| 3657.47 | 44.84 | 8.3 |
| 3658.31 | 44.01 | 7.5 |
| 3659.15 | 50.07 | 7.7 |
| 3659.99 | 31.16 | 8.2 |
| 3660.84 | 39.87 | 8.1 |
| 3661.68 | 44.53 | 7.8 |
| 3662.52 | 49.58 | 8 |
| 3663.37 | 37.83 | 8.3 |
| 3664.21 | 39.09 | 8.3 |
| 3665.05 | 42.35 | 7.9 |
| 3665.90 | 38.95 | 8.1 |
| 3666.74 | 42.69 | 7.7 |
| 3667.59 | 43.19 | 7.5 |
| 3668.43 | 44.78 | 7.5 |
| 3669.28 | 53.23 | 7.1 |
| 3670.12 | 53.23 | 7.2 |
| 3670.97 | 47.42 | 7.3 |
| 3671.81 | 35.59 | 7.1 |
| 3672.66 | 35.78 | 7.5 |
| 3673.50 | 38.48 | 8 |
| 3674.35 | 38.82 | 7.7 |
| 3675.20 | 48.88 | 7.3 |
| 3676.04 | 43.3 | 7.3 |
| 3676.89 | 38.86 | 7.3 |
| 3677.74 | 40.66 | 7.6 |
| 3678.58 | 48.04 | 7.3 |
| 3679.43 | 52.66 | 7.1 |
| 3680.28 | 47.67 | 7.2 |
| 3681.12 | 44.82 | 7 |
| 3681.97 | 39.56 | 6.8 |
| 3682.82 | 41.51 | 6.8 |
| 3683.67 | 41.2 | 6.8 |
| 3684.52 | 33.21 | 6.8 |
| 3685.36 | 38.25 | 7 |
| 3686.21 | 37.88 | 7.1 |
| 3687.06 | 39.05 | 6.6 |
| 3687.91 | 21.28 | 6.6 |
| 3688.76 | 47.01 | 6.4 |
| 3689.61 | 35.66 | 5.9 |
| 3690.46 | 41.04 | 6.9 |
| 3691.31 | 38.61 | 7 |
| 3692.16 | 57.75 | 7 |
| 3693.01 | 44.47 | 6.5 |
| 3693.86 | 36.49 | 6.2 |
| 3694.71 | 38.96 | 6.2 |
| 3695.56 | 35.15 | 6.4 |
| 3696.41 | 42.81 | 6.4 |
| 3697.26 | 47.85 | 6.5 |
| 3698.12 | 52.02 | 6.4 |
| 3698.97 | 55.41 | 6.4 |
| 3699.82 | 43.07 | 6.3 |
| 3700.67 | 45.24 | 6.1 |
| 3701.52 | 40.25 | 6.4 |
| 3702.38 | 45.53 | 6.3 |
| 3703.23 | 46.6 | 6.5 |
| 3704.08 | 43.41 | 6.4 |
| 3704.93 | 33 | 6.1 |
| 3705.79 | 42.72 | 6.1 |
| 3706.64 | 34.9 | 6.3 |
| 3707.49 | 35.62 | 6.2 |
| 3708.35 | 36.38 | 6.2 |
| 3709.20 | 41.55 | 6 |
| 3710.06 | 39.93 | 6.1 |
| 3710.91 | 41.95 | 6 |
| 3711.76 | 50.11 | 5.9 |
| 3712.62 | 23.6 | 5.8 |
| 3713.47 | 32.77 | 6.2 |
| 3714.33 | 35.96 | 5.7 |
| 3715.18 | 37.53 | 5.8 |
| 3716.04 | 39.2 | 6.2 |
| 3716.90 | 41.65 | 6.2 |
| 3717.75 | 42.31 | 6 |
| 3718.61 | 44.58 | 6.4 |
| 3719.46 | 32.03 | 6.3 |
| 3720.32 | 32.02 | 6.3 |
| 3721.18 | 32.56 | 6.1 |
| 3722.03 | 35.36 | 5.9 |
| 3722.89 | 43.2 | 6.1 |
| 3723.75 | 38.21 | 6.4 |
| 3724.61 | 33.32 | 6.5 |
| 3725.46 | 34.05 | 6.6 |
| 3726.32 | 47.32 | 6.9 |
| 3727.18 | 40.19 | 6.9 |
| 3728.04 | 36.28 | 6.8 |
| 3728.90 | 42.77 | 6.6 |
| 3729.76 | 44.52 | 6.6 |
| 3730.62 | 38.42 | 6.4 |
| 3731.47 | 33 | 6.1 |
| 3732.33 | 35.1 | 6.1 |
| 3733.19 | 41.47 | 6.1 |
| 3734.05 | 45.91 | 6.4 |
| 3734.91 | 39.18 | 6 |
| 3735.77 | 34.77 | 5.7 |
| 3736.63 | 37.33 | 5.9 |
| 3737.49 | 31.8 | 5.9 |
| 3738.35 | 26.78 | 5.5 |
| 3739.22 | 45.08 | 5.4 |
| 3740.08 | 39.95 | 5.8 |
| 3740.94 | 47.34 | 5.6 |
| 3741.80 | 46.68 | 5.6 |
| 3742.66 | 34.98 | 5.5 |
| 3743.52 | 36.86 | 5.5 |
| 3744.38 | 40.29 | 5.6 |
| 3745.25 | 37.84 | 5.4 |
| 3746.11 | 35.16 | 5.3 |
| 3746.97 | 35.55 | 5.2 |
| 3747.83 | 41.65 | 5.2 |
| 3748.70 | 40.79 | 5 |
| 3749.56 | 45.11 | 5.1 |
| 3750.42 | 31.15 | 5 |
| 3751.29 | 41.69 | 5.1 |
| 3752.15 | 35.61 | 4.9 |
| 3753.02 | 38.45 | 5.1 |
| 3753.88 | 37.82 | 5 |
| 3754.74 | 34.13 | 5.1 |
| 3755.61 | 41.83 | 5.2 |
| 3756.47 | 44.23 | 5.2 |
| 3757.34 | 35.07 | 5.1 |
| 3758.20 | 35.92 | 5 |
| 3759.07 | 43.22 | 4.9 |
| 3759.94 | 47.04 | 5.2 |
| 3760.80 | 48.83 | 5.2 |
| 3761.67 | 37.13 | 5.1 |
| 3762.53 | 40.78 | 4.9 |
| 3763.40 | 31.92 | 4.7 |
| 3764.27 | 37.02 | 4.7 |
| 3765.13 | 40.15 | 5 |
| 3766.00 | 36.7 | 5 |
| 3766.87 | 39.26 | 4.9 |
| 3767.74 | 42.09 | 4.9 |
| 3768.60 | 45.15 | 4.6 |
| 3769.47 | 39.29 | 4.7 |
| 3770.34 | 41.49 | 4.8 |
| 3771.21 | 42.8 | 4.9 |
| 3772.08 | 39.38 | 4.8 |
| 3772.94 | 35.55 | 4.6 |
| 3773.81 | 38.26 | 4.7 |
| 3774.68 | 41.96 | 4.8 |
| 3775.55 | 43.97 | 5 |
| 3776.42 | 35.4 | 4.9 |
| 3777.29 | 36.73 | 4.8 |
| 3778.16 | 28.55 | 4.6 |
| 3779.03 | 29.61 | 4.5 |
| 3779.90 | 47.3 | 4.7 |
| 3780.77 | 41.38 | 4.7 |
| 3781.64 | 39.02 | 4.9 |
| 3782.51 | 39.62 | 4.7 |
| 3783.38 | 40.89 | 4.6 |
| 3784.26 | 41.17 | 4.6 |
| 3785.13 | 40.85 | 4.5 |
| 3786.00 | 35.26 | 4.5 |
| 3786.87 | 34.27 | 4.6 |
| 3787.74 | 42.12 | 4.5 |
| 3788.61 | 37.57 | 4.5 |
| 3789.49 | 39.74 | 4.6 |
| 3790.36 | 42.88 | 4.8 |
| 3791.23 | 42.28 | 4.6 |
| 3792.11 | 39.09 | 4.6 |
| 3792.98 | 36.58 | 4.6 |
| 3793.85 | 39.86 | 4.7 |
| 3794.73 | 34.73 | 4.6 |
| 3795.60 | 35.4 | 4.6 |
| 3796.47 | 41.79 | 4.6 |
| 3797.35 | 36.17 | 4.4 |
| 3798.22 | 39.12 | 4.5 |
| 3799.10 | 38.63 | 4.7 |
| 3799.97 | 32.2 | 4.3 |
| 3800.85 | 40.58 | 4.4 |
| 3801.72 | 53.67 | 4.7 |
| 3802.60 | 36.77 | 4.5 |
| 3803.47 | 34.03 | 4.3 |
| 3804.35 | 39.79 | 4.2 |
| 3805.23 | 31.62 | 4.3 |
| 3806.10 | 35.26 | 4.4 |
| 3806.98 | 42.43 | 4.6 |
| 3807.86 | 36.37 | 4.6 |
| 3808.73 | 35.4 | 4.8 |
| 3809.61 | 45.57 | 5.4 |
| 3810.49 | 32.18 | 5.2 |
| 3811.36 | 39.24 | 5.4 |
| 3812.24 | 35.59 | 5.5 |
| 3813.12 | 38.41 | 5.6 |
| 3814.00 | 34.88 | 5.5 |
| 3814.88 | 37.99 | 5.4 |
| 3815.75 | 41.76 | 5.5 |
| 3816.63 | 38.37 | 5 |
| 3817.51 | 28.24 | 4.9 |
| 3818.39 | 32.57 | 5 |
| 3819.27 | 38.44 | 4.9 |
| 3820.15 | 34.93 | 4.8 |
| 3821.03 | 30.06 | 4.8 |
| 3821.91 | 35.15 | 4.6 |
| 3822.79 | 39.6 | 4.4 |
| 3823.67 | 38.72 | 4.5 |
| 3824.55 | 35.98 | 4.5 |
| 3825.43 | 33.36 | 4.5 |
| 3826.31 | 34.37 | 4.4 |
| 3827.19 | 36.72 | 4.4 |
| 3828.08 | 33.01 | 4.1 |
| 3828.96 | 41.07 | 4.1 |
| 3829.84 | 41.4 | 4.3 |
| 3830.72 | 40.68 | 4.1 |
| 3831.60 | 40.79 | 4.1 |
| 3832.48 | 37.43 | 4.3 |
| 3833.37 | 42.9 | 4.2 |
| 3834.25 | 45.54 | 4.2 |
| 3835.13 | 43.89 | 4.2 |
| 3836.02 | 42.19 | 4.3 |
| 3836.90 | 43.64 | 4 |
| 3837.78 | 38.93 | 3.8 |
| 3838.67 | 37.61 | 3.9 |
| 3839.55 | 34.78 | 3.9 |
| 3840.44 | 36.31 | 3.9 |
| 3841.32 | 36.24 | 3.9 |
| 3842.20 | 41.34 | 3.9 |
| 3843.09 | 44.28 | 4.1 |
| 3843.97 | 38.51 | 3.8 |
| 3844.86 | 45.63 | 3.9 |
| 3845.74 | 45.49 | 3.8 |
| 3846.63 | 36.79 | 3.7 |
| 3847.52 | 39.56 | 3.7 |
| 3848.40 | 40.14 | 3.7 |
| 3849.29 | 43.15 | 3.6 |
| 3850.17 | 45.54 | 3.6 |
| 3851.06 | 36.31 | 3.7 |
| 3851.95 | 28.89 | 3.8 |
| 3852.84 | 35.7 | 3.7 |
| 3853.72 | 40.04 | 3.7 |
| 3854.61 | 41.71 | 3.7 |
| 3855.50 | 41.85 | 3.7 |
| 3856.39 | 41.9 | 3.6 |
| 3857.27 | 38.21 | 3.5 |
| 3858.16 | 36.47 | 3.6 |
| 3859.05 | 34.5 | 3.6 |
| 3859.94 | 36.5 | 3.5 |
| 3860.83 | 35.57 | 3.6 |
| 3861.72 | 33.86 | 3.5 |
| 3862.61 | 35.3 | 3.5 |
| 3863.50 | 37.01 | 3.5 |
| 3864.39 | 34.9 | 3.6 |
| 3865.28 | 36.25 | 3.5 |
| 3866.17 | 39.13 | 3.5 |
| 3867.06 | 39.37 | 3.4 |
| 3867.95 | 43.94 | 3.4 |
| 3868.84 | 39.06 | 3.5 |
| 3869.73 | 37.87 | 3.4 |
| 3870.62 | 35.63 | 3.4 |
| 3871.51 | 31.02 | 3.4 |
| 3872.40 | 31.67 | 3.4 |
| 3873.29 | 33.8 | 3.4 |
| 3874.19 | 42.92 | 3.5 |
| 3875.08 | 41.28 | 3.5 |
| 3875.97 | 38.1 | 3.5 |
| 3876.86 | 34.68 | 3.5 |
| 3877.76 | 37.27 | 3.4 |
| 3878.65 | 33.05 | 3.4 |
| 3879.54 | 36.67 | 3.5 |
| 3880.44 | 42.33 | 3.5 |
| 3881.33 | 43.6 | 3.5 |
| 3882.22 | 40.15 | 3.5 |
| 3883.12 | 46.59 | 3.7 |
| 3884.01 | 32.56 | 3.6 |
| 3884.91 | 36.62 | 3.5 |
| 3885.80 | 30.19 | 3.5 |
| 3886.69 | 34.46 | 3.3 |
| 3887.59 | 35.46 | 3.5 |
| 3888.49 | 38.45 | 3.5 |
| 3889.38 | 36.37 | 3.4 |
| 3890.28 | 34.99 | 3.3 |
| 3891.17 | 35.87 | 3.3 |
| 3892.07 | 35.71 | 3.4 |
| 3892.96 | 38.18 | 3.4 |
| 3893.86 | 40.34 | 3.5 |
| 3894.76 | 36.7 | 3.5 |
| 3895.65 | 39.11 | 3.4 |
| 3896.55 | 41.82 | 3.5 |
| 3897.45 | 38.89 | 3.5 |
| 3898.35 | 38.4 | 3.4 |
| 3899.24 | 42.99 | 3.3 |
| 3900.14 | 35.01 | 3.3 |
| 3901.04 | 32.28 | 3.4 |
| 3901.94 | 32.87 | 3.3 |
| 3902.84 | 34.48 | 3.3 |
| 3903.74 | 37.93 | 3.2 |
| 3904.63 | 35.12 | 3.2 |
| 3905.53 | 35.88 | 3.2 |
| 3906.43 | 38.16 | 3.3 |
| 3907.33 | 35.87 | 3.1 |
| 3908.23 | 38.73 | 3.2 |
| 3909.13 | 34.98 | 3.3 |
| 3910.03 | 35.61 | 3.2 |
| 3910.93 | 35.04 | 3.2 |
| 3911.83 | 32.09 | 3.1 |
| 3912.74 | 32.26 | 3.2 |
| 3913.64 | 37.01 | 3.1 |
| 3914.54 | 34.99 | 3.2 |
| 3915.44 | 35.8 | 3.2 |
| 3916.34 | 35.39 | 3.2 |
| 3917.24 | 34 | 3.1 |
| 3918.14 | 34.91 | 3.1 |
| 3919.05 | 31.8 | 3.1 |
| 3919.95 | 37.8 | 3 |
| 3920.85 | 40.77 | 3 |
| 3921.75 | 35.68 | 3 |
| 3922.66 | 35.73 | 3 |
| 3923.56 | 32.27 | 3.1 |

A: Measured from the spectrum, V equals 39.9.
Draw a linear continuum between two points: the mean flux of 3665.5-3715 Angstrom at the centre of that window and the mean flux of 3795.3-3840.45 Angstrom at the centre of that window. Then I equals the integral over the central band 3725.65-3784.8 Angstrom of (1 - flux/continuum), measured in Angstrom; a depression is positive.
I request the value 0.7 Angstrom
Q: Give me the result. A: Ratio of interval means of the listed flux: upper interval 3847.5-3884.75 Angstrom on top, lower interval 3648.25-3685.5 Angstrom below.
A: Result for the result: 0.88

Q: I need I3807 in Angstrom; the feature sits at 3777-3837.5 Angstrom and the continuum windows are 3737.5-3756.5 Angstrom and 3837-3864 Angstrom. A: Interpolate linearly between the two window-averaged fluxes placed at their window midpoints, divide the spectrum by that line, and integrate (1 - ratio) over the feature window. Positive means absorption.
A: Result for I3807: 0.8 Angstrom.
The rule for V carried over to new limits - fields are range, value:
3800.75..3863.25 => 38.3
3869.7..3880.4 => 36.3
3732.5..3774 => 39.3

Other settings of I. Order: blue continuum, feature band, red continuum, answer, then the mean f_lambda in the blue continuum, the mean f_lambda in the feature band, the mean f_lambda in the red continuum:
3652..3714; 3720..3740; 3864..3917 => 1.4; 41.9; 37.8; 36.9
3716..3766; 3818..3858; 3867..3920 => -1.5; 38.8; 38.9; 36.7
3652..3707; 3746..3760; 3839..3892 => 0.6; 42.5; 39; 37.9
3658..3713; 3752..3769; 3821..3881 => 0.3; 41.9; 39.7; 38.4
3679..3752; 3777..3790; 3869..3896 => 0.1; 39.8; 38.3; 37.1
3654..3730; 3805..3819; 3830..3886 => 0.9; 41.1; 36.7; 38.7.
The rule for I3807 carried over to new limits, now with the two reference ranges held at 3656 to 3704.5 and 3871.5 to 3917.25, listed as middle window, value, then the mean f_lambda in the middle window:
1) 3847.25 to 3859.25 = -0.36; 38.9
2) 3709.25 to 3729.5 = 1.56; 38.2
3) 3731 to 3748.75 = 1.08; 38.4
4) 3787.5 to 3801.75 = 0.10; 39.1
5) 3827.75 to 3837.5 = -0.72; 41.2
